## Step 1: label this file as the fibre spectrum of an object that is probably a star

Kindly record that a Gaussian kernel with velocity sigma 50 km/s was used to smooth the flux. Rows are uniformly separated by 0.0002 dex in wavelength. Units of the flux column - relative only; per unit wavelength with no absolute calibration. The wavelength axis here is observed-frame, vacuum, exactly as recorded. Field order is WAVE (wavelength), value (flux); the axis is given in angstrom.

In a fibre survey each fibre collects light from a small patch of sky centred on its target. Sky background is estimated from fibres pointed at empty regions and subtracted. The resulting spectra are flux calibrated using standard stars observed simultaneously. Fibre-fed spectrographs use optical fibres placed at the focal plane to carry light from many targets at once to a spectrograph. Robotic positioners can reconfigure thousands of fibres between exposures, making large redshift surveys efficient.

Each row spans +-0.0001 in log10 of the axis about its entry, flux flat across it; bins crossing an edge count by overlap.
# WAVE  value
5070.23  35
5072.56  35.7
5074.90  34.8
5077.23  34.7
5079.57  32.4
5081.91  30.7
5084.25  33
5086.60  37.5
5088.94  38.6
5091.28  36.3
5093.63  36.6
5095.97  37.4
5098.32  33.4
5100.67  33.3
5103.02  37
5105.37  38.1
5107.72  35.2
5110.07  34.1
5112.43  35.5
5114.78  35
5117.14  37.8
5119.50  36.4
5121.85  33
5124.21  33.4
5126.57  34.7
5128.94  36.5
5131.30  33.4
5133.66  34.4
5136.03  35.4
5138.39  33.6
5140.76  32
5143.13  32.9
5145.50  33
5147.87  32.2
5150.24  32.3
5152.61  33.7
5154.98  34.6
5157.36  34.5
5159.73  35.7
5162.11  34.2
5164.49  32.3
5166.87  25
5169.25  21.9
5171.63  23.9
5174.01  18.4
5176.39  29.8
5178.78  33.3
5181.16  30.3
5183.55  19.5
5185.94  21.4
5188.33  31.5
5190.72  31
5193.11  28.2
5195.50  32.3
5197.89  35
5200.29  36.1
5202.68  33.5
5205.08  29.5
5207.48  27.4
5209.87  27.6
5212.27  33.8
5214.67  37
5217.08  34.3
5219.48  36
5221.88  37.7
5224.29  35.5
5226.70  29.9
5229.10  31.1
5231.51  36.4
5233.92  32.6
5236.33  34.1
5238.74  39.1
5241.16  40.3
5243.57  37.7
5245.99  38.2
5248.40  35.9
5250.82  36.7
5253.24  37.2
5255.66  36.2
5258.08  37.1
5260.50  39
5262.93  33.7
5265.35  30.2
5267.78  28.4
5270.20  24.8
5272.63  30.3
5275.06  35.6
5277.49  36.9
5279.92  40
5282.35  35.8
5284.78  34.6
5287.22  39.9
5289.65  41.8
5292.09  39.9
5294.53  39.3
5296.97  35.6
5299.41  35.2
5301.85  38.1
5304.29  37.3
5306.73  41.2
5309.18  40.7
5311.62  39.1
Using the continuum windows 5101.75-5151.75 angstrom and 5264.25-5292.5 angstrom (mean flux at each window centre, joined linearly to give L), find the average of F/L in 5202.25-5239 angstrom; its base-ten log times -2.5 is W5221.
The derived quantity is 0.04 mag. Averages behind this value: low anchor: 34.6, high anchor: 34.7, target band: 33.3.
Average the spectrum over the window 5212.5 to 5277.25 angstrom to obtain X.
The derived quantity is 34.8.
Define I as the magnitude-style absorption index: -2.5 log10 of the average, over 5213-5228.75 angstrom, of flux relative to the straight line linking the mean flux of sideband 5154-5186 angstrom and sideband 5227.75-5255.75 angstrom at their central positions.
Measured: -0.03 mag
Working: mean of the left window 28.4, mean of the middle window 34.8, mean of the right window 36.3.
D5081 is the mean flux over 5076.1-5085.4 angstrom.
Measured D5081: 32.7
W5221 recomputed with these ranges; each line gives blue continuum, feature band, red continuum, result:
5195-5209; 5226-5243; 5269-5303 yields -0.04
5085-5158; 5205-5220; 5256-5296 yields 0.10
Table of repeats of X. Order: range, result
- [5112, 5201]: 31.6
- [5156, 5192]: 28.2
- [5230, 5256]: 36.7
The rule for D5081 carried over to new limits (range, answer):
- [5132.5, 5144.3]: 33.6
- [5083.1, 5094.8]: 36.4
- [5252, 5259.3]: 36.8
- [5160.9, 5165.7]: 33.2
